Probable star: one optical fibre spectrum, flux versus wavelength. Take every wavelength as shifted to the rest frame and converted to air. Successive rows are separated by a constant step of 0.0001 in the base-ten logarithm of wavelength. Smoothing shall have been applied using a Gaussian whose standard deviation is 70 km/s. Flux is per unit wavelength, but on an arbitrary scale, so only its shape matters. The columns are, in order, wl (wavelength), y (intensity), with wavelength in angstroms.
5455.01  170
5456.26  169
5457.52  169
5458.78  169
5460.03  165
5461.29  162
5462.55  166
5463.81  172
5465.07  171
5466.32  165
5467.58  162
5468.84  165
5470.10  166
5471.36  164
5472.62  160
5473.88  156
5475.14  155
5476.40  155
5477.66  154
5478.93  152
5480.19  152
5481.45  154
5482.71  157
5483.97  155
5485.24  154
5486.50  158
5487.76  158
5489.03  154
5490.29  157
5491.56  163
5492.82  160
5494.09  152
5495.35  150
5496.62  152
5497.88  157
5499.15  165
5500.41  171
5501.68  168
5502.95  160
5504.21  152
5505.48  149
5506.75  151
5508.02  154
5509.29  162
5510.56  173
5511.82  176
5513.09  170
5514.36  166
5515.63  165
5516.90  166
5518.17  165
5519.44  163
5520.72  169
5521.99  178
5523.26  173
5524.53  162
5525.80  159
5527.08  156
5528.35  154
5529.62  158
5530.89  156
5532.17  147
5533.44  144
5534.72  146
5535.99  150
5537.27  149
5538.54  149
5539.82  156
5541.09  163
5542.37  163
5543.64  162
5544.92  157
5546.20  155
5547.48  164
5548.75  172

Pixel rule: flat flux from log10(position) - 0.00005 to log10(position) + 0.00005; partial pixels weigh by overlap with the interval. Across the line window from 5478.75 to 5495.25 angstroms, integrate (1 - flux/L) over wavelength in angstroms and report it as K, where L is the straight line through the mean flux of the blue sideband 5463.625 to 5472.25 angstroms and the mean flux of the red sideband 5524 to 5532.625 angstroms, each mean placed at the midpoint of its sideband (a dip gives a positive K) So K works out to 0.7 angstroms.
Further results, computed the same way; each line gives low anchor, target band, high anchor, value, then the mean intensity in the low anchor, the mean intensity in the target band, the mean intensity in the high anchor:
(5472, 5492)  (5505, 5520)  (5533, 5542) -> -1.0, 156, 164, 151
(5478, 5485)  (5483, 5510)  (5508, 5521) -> 0.4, 154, 157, 167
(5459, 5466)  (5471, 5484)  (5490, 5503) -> 0.7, 167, 156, 160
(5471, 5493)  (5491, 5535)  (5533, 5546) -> -1.5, 156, 160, 154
